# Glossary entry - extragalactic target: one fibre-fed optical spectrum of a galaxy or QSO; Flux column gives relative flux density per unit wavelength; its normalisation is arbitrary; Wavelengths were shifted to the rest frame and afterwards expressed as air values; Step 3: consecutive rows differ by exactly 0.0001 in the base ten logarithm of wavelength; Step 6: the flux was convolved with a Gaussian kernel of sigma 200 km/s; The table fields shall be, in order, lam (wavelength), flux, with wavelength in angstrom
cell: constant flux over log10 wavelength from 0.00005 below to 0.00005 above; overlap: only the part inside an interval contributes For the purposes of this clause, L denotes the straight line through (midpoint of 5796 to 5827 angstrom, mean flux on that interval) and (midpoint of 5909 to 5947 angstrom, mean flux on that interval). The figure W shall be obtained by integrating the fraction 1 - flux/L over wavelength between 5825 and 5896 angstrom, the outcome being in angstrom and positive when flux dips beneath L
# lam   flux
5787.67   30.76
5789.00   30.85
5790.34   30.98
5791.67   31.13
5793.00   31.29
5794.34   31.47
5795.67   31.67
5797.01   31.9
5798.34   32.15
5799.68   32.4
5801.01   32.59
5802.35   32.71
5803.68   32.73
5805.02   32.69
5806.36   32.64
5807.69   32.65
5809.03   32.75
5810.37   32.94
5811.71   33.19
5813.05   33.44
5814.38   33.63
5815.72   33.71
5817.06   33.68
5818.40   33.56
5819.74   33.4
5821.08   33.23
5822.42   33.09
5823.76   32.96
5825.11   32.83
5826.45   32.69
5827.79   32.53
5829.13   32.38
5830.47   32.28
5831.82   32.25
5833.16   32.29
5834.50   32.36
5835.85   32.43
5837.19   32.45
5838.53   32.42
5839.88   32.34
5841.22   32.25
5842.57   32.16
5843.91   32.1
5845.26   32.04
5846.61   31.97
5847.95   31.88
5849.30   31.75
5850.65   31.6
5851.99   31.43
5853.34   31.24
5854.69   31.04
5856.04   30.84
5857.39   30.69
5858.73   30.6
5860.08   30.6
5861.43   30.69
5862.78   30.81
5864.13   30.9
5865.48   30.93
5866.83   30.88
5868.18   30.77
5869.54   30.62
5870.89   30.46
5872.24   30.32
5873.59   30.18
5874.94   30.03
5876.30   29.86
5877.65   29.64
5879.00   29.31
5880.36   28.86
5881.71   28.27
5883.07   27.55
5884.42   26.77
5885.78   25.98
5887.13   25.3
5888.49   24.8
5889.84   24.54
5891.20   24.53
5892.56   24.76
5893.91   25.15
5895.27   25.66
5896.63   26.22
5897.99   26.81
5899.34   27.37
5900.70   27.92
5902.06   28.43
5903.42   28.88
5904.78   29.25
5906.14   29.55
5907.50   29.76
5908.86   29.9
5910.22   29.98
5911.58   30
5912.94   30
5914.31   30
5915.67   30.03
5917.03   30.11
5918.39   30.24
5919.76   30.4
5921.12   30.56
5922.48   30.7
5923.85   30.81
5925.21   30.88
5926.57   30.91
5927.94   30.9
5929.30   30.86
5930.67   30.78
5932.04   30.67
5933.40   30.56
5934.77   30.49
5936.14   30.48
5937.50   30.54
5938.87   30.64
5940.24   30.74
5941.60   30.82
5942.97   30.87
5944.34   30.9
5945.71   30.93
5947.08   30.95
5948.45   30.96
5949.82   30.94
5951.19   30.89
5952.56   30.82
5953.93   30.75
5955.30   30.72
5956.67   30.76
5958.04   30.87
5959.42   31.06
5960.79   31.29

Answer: 4.02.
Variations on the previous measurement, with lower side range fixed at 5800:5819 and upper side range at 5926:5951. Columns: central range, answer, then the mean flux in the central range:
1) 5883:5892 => 1.76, 25.5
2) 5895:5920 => 1.84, 29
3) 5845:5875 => 1.11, 31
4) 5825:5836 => 0.09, 32.4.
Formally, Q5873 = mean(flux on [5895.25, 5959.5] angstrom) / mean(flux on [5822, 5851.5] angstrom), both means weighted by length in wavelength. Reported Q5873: 0.9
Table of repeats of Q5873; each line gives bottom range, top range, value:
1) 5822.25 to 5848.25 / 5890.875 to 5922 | 0.88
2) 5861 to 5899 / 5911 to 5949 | 1.08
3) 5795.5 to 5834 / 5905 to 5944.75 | 0.93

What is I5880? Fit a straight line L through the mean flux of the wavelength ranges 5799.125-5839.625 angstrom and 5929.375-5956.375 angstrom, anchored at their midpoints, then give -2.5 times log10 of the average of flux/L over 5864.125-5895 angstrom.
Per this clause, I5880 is 0.13 mag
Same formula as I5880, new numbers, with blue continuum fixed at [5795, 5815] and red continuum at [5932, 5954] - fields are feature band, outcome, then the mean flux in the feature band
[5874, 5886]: 0.11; 28.6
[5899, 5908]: 0.09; 28.8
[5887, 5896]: 0.25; 24.9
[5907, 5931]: 0.03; 30.4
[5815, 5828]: -0.02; 33.2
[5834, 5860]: 0.01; 31.7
